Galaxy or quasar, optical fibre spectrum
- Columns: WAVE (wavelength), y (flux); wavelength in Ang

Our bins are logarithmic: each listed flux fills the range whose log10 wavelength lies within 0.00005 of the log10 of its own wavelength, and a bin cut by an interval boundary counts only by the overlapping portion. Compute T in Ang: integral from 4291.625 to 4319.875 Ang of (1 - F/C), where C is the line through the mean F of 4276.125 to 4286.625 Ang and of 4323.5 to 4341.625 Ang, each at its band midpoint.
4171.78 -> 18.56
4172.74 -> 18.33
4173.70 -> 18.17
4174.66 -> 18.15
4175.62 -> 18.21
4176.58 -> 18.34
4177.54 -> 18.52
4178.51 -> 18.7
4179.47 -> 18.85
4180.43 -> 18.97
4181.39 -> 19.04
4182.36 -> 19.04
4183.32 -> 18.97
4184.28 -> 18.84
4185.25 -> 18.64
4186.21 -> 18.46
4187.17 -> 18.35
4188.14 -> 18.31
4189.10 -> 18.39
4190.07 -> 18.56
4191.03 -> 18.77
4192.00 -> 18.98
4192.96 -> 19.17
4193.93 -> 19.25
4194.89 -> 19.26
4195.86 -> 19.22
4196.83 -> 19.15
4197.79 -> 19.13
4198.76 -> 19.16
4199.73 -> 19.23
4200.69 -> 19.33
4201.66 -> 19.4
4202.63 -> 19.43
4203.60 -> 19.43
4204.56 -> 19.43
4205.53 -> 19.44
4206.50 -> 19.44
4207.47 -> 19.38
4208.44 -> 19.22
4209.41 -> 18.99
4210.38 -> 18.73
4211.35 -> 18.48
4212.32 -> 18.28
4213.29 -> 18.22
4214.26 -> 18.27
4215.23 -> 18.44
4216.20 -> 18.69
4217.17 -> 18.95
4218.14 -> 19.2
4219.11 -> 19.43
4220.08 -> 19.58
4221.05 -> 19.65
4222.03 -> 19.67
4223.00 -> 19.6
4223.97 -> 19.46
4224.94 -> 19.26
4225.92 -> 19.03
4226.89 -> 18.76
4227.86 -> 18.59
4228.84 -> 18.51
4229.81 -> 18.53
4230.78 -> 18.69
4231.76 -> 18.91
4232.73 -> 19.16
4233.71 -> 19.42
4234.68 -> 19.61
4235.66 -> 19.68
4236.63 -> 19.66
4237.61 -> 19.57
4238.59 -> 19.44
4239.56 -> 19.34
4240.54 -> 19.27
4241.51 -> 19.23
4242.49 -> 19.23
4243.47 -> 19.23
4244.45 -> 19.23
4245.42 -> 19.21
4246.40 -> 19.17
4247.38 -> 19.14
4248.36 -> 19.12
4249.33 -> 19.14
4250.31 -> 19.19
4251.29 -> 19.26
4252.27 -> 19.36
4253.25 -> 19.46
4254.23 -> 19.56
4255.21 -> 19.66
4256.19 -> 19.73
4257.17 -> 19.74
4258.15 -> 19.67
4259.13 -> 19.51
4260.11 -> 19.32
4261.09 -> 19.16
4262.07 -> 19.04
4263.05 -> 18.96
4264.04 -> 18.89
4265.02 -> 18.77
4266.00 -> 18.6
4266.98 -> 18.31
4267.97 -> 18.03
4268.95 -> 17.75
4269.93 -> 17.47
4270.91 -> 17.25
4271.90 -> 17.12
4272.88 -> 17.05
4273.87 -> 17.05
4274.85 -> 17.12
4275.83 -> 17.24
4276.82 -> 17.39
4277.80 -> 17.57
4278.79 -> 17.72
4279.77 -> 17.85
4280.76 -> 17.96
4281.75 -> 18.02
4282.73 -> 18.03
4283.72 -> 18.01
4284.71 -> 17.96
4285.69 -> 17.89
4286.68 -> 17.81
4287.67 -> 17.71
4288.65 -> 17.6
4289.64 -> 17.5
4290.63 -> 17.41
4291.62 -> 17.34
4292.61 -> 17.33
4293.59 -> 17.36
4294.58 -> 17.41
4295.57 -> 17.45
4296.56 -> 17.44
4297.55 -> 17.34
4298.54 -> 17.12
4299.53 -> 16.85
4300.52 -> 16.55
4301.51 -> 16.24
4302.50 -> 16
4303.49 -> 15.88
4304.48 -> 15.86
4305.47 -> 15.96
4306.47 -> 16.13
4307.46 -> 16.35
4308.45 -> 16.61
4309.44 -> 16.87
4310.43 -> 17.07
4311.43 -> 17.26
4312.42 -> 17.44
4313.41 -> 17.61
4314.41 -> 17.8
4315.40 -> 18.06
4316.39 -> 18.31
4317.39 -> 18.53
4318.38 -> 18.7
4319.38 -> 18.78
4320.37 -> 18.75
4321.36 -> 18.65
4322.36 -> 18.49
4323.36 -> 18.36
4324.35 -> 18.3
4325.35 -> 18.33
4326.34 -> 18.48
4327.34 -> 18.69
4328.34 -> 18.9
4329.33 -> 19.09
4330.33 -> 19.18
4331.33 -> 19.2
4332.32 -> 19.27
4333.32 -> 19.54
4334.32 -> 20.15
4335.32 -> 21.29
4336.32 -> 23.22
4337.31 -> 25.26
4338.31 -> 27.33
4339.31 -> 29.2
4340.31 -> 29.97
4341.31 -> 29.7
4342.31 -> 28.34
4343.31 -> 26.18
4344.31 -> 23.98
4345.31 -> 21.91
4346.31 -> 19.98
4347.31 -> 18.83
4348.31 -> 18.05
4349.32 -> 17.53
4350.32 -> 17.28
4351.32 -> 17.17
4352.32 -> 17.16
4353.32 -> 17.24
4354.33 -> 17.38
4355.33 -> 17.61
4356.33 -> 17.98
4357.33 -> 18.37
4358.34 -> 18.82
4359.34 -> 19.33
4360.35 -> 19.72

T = 3.7 Ang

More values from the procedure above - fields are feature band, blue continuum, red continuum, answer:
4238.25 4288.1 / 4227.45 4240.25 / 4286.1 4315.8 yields -0.9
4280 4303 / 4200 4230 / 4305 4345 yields 2.9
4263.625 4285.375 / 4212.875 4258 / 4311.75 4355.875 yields 2.1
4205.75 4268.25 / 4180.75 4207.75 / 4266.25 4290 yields -2.7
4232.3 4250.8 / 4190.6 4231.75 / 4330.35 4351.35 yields 0.5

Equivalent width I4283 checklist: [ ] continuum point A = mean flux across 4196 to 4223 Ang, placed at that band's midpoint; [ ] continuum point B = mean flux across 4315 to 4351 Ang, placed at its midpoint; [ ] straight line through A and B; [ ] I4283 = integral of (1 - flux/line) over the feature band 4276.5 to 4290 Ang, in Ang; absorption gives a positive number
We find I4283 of 1.6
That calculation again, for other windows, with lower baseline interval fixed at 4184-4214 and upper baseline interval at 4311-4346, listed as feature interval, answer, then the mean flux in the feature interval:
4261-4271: 0.8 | 18.4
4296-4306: 1.9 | 16.5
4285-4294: 1.2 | 17.6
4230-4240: 0.1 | 19.3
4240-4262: 0.5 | 19.3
